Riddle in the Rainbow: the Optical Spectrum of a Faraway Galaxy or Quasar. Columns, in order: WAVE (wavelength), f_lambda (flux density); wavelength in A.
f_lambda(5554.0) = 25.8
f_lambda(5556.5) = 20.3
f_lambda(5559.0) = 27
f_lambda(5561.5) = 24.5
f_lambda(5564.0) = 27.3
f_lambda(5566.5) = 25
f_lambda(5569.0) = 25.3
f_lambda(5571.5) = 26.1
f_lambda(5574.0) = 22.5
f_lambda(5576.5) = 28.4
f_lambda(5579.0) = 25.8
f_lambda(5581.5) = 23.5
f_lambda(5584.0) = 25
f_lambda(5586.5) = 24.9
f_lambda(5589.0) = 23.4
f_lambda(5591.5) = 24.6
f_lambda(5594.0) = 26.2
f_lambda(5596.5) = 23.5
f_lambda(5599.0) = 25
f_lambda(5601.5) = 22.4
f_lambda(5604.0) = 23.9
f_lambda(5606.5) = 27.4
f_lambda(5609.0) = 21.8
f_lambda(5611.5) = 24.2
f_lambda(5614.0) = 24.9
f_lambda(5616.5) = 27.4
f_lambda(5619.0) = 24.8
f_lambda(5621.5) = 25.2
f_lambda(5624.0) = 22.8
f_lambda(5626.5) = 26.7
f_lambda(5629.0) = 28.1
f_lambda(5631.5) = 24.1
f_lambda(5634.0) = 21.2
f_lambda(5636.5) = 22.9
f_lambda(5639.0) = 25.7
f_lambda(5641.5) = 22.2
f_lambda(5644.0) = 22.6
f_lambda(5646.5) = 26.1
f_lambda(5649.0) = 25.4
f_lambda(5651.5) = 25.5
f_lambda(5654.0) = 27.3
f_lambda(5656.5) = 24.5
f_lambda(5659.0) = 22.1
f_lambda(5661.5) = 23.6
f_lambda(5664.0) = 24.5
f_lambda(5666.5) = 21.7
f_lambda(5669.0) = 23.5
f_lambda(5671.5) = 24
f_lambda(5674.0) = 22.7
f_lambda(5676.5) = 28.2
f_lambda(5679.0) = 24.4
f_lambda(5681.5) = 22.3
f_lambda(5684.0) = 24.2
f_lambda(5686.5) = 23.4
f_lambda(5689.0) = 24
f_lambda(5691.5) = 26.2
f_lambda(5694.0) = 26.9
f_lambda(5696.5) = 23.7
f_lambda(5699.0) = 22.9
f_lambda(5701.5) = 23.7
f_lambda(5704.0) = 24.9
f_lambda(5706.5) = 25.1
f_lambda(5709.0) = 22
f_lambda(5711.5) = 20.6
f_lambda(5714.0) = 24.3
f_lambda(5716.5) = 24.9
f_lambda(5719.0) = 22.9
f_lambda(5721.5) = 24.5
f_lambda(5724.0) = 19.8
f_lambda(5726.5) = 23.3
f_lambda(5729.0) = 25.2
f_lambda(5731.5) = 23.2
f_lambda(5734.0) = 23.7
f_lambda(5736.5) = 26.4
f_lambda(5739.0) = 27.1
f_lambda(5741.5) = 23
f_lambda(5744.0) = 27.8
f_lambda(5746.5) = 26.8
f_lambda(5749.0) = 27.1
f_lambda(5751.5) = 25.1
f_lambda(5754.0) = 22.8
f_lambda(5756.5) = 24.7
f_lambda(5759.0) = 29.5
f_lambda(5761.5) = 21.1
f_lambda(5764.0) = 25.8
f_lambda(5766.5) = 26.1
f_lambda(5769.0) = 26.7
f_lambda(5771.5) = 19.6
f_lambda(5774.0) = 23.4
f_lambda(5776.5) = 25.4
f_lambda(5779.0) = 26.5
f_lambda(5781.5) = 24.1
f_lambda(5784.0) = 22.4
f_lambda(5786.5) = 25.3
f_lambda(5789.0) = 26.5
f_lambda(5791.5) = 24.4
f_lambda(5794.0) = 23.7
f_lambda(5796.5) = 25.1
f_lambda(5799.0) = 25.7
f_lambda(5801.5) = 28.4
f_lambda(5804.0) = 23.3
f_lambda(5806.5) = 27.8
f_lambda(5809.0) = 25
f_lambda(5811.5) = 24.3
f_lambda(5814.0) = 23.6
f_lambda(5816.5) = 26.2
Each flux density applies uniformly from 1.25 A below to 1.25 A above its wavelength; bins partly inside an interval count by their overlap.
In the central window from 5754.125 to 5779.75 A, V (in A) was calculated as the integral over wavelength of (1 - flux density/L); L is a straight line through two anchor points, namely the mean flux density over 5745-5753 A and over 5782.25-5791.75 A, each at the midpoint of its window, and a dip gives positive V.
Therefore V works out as 0.7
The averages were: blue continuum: 26.3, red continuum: 24.6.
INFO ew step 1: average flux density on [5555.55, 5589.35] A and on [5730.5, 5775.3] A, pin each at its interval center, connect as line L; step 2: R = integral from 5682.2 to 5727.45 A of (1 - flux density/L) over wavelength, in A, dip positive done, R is 2.3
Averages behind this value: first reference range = 25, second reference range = 25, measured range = 23.7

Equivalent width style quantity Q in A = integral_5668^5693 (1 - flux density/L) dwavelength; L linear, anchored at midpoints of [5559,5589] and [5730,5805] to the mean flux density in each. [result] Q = 0.8 A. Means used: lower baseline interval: 25.3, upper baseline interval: 25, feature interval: 24.3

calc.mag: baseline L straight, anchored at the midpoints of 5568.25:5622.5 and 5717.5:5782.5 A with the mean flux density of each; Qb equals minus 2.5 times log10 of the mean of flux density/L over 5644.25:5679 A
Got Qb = 0.01 mag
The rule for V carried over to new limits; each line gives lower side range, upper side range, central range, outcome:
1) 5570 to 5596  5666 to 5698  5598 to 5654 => 0.2 A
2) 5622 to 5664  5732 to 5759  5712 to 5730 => 1.3 A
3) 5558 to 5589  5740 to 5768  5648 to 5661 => 0.3 A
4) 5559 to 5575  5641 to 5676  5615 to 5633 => -0.7 A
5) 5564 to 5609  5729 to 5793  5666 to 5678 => 0.4 A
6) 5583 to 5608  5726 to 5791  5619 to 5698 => 1.1 A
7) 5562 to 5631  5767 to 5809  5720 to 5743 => 0.8 A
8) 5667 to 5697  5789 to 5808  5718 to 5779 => 0.9 A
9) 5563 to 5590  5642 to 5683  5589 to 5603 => 0.4 A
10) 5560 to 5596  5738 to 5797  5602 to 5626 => 0.4 A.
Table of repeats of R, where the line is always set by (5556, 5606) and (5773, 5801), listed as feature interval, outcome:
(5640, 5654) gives 0.12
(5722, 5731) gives 0.70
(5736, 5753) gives -0.86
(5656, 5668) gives 0.79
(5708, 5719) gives 0.84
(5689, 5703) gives 0.13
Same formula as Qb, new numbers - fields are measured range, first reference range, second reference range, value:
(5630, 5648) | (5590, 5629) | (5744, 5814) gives 0.06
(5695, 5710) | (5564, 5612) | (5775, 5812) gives 0.05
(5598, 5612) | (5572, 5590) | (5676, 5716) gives 0.03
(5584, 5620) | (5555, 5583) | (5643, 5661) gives 0.01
